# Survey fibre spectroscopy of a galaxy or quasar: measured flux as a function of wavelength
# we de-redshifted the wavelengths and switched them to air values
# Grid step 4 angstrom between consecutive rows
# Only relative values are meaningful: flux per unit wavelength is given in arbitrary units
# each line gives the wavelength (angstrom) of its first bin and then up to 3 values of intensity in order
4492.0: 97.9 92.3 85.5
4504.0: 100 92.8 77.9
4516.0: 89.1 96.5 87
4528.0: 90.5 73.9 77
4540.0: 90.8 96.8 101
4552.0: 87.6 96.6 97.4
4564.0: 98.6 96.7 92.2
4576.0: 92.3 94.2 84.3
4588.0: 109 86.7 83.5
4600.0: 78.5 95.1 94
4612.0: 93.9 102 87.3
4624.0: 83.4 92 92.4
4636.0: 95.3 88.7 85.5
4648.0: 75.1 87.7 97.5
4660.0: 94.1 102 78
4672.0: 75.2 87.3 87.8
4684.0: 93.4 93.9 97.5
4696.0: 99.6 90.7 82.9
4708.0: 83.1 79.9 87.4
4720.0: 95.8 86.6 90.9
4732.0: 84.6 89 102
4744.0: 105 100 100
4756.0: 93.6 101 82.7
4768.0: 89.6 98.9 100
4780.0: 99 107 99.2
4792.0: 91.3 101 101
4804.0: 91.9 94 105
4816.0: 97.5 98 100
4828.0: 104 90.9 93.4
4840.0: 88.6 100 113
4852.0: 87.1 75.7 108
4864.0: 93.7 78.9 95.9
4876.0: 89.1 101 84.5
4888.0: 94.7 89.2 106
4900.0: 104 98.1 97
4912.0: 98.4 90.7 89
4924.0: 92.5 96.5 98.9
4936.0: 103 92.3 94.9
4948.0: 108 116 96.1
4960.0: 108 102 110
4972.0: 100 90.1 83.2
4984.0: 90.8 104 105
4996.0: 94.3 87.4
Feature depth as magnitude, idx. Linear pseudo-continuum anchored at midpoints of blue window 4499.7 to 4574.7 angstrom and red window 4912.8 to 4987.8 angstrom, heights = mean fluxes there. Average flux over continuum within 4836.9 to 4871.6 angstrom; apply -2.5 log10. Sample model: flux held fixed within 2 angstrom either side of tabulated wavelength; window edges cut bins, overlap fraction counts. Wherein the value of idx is 0.04 mag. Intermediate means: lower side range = 91.1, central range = 93.3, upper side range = 98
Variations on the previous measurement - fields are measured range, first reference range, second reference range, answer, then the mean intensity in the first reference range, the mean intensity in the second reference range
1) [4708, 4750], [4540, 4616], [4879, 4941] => 0.034 mag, 93.4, 96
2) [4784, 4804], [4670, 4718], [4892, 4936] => -0.070 mag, 88.2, 97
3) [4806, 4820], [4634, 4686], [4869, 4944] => -0.069 mag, 88.3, 95.4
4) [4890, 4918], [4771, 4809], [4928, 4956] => 0.033 mag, 98.4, 101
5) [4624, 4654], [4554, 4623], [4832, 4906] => 0.065 mag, 92.9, 94.4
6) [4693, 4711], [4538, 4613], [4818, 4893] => 0.053 mag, 93.1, 94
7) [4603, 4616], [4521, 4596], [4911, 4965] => -0.033 mag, 91.7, 99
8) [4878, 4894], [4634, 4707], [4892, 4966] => 0.060 mag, 89.5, 99.2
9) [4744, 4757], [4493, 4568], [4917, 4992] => -0.049 mag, 90.9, 98.7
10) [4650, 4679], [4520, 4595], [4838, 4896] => 0.042 mag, 91.8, 93.3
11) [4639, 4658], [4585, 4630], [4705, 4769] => 0.056 mag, 91.2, 91.8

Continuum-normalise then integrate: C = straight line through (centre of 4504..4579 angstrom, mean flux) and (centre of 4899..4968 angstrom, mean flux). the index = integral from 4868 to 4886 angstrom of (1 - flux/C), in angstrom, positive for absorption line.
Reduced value 1.3 angstrom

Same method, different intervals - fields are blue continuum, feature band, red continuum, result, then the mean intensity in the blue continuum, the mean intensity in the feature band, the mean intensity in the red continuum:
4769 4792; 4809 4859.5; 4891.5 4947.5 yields 1.09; 99.5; 96.4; 97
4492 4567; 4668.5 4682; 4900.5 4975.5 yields 1.60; 90.9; 82.8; 99.4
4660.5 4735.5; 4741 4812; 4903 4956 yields -4.42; 88.8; 97.6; 98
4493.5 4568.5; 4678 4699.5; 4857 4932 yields -0.38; 90.9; 94.2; 94.7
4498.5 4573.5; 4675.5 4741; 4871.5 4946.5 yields 2.18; 91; 90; 95.6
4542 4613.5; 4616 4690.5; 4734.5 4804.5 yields 4.56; 93.2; 89.1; 97.5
